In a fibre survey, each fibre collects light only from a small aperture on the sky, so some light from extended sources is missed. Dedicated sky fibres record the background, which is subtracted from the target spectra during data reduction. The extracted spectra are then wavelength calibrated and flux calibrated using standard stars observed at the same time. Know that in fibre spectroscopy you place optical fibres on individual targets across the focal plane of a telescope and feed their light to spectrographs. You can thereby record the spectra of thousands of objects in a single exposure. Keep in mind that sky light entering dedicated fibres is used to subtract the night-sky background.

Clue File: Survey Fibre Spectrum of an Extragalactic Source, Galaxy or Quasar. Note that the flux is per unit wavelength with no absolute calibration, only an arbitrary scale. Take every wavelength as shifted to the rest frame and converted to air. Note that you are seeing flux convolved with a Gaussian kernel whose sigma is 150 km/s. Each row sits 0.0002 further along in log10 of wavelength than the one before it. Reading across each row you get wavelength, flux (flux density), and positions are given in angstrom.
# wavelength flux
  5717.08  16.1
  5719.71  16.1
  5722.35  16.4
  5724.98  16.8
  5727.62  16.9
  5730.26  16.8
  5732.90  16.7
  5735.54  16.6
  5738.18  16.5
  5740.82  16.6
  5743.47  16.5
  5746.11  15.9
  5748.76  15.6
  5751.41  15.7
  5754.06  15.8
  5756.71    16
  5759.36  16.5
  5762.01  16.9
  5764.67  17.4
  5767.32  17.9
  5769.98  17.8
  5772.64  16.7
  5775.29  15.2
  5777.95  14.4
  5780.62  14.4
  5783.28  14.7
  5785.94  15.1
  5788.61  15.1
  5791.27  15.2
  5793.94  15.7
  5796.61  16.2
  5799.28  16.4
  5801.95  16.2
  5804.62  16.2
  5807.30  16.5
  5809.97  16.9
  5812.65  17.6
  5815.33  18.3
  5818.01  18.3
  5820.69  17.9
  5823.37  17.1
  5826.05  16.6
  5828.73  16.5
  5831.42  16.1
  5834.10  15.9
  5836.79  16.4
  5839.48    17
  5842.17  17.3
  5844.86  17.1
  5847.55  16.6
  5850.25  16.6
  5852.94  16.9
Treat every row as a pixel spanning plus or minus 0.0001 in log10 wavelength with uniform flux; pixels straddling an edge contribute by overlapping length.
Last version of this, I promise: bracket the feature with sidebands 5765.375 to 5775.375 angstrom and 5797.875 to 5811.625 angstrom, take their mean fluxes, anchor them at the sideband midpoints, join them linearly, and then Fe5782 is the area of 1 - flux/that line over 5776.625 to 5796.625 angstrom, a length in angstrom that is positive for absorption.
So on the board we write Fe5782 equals 2.13 angstrom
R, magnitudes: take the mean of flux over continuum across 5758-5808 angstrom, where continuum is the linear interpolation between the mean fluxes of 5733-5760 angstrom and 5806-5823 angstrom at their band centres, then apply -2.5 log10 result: 0.06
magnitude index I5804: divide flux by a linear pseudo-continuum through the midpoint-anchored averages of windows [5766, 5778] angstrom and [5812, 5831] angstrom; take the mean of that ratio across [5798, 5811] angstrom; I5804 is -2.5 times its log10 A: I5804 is 0.05 mag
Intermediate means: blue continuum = 16.6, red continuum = 17.4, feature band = 16.4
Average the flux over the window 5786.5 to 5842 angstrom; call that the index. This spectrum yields 16.6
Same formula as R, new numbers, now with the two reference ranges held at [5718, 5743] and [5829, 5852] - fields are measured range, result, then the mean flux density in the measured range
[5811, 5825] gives -0.074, 17.8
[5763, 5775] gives -0.041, 17.2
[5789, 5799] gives 0.060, 15.7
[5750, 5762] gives 0.033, 16.1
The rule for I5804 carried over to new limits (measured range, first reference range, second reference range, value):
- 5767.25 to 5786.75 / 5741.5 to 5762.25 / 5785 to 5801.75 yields 0.01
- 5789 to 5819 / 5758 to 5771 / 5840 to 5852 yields 0.03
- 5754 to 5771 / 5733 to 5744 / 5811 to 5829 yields -0.01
